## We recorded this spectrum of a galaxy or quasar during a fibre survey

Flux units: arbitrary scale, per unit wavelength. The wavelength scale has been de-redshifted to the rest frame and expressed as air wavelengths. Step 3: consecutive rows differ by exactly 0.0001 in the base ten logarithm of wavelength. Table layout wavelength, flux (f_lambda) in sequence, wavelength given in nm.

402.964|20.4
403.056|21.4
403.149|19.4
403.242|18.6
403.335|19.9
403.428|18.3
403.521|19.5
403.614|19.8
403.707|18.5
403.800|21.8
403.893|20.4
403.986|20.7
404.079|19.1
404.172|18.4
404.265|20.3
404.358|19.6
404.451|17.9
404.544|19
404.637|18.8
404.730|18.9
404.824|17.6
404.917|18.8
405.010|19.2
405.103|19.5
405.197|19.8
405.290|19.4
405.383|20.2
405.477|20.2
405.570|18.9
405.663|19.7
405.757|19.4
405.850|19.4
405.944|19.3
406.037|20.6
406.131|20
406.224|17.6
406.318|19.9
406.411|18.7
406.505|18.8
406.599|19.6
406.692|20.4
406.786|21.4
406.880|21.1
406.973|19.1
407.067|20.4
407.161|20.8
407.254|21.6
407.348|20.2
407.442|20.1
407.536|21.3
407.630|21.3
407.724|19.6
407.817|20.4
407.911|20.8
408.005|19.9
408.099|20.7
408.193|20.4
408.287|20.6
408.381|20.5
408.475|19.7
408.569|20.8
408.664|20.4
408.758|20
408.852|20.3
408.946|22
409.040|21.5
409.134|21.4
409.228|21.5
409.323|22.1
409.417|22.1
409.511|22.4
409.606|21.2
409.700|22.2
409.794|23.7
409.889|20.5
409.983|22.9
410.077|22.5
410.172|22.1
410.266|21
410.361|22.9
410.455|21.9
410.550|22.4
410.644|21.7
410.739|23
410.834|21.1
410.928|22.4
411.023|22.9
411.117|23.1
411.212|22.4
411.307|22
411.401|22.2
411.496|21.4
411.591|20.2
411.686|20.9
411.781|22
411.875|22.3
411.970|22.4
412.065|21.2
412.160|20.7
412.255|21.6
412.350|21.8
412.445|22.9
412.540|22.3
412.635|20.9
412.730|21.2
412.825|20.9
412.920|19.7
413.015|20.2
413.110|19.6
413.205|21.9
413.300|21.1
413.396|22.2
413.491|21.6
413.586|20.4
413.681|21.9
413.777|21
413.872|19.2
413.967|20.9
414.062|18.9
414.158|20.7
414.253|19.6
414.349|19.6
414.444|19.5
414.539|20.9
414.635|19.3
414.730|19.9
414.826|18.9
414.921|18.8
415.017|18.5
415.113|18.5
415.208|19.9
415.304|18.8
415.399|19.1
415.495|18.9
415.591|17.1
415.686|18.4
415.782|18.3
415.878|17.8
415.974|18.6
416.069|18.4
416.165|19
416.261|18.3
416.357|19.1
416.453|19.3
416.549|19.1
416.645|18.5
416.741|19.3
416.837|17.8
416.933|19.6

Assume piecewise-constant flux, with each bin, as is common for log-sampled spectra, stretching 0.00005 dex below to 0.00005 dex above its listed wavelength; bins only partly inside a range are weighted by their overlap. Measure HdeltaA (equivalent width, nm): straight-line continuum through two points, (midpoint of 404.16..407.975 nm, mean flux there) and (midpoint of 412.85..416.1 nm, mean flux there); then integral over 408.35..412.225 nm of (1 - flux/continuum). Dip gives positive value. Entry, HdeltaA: -0.40 nm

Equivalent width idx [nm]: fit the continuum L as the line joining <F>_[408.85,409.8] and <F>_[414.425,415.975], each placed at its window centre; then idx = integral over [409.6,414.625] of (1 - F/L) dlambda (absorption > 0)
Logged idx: -0.237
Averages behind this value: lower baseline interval 21.9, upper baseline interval 18.9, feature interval 21.4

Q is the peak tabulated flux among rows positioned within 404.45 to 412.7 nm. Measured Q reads 23.7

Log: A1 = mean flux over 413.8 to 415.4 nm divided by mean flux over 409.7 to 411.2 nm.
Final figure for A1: 0.88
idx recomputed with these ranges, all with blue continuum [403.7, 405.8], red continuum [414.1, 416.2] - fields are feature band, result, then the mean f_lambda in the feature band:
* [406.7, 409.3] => -0.19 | 20.7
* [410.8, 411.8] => -0.14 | 21.9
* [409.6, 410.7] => -0.17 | 22.1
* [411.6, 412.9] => -0.16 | 21.5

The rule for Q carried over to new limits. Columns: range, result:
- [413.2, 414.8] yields 22.2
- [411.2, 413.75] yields 22.9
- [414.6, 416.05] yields 19.9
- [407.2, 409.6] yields 22.4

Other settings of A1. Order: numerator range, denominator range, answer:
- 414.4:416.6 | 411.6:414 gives 0.89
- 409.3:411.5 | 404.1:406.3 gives 1.15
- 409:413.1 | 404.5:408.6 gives 1.10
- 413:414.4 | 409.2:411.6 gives 0.93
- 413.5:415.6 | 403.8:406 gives 1.01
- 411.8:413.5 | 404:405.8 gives 1.11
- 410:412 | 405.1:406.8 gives 1.13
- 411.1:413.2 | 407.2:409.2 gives 1.04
